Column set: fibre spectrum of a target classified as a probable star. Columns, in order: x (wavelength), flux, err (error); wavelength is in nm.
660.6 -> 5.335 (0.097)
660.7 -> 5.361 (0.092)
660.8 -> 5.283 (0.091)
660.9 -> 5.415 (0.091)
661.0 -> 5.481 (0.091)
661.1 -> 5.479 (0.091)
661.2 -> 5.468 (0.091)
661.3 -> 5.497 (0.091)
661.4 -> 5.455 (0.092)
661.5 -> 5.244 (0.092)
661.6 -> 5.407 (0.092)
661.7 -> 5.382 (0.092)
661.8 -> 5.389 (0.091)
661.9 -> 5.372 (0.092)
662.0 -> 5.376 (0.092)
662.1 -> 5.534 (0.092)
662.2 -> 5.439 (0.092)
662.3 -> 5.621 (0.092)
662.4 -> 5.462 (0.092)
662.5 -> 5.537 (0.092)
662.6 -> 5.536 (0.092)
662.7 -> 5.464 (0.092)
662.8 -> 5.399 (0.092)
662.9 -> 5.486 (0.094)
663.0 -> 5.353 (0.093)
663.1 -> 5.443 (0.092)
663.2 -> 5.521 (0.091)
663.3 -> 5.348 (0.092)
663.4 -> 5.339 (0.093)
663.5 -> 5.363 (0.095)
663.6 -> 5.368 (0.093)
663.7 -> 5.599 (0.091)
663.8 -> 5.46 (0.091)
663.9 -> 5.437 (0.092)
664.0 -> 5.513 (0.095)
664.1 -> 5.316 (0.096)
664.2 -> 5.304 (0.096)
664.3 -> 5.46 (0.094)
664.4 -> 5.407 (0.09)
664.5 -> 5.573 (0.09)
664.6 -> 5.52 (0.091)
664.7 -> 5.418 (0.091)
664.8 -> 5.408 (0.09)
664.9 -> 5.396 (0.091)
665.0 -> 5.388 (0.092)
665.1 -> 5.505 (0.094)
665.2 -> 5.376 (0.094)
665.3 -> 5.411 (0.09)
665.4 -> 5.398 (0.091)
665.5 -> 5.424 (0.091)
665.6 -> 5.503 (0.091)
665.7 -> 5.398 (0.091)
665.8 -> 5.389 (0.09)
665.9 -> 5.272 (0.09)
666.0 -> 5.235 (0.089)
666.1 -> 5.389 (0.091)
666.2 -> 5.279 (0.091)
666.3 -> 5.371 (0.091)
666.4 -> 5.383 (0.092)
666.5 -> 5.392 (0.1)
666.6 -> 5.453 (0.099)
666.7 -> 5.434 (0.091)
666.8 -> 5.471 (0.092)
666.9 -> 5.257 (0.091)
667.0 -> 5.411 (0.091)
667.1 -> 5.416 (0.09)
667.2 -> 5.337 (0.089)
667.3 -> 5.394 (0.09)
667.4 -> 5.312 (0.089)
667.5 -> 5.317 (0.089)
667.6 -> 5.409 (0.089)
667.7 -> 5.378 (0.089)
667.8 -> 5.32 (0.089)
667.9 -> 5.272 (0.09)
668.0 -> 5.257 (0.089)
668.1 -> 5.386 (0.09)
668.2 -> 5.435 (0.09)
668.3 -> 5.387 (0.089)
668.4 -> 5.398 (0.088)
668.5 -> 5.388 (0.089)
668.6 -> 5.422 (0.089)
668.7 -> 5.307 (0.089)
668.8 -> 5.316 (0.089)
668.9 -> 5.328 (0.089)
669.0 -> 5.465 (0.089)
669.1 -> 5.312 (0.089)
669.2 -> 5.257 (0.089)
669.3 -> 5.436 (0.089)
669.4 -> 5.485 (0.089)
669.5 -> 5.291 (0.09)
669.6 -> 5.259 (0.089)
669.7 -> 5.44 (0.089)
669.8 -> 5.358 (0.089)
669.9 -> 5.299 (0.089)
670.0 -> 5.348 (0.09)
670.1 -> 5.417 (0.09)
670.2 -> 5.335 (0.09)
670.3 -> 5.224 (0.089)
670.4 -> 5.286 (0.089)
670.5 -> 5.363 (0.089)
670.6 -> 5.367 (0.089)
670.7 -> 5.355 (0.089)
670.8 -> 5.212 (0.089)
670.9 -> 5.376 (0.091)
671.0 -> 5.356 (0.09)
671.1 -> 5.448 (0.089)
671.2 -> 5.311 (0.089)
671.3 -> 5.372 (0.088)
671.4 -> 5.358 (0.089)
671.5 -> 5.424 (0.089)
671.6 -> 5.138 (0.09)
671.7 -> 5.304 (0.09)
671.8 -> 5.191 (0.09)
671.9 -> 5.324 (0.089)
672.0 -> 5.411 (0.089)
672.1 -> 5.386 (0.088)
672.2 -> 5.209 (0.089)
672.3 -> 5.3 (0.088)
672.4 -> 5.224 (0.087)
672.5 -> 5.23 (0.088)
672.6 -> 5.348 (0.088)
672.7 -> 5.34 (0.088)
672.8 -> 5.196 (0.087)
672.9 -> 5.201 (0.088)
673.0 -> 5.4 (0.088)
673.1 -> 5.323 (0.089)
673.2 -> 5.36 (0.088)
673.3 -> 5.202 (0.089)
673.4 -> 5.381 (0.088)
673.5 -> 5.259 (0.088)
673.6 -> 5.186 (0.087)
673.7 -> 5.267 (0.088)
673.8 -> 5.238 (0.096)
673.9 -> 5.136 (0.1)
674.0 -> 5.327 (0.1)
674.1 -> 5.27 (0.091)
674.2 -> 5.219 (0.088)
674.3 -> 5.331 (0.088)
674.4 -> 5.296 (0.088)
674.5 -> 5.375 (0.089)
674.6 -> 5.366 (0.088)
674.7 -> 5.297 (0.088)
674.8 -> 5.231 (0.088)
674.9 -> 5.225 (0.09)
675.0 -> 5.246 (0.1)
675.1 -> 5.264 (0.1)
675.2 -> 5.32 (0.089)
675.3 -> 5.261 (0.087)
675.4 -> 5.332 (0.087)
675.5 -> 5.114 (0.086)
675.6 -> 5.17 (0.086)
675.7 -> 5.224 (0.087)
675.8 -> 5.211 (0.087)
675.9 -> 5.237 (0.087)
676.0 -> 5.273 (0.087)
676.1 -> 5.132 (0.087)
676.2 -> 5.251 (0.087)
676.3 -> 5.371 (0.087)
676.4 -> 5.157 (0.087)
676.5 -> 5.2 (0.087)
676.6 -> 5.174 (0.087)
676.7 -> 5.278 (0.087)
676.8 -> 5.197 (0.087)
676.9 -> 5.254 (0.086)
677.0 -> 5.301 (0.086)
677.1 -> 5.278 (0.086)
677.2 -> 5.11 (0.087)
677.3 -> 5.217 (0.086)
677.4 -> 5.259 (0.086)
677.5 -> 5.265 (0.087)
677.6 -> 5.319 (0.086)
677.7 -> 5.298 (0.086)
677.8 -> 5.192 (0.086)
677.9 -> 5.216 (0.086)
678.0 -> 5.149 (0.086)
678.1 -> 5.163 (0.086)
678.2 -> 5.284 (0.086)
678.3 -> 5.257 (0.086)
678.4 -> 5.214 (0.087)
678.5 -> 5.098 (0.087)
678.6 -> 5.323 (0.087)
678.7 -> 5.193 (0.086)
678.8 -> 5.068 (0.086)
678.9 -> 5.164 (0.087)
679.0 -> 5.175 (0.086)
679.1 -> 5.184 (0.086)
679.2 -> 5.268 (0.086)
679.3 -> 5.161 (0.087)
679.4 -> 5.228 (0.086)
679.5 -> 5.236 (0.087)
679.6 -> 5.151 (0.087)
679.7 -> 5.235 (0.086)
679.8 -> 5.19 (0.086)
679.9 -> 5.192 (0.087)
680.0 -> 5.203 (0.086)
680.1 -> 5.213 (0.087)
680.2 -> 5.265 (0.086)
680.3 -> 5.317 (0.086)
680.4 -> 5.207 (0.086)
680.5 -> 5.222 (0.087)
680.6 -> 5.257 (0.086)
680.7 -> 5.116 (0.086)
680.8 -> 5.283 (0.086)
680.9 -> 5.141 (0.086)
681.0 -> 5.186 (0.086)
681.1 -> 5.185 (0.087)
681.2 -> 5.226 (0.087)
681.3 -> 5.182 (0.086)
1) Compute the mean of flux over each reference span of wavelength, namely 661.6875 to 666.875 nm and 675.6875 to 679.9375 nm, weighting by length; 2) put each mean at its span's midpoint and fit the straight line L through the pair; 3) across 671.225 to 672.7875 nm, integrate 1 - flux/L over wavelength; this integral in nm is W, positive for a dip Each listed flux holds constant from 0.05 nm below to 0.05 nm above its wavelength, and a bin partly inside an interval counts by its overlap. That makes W 0.00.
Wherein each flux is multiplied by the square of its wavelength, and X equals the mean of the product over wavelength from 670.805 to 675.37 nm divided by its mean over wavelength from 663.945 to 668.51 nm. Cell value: 1.00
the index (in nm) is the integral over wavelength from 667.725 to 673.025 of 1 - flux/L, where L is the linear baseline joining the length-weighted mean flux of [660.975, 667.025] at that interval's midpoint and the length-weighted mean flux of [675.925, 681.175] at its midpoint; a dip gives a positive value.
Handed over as 0.000 nm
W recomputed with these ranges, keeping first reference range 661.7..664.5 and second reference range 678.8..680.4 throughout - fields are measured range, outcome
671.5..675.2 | 0.011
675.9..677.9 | 0.003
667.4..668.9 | 0.004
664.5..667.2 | 0.002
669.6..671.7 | -0.001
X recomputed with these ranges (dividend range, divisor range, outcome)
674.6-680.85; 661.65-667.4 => 1.00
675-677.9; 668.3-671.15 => 1.00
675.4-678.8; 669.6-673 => 1.00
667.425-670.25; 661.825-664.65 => 1.00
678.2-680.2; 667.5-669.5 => 1.00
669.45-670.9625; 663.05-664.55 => 1.00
